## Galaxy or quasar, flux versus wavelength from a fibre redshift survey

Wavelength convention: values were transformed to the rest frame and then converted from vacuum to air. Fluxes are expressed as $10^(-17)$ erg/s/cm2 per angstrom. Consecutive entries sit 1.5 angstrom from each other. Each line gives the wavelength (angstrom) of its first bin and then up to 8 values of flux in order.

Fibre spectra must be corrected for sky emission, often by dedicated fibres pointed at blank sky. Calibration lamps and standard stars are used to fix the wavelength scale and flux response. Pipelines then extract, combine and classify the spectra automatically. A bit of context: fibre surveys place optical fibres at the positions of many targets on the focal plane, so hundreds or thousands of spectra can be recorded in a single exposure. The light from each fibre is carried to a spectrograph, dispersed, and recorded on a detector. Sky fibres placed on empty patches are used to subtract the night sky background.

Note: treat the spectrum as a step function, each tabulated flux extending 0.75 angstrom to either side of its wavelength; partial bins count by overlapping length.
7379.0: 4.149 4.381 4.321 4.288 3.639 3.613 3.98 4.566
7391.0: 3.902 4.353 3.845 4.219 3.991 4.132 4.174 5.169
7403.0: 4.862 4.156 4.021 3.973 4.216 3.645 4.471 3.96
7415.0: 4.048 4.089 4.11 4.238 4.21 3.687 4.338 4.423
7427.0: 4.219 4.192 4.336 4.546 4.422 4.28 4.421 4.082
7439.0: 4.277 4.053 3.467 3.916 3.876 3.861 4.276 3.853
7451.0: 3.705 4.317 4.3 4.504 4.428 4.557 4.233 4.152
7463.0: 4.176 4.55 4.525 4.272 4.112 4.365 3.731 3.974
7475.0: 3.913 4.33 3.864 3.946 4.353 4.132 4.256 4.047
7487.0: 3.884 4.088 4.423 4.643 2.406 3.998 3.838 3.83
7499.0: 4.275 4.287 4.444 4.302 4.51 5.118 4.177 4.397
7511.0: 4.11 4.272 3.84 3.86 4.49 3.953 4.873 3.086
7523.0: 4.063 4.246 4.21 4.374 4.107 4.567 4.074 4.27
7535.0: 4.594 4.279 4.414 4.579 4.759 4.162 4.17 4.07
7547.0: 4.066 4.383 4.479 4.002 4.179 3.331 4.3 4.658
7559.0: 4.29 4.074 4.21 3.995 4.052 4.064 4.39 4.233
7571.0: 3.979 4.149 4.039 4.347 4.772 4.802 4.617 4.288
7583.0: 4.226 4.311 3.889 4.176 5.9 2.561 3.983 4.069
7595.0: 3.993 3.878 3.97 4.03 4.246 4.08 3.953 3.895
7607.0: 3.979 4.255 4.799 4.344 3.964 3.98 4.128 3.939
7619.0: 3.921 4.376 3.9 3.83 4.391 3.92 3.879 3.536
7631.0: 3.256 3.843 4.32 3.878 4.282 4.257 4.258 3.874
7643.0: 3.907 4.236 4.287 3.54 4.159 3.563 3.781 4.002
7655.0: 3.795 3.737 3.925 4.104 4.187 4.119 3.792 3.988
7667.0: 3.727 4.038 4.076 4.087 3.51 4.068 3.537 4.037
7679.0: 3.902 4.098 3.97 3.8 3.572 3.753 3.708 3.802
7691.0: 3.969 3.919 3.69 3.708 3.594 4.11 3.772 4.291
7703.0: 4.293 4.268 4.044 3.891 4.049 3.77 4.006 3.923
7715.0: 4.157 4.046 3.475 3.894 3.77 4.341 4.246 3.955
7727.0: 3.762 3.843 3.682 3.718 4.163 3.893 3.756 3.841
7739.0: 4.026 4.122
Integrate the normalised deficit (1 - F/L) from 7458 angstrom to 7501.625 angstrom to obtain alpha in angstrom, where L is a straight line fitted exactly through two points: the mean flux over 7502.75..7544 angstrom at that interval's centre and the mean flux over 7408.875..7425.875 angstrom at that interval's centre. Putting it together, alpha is 1.1 angstrom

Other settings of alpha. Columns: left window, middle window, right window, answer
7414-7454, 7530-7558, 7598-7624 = -1.15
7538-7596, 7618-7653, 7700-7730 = 1.28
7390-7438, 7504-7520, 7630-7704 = -0.79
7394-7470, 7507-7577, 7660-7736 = -2.18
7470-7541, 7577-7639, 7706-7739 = -0.74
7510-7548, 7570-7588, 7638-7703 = -0.82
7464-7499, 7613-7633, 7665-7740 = 0.25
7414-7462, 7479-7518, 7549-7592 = 0.39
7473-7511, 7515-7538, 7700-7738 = -0.58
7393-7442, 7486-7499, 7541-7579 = 0.91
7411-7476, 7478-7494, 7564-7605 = 0.63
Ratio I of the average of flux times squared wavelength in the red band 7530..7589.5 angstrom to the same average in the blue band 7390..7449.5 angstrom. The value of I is 1.1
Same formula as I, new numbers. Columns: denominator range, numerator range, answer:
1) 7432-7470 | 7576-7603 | 1.04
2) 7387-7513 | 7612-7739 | 1.00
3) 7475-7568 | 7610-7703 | 0.98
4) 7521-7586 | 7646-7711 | 0.95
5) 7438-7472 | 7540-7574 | 1.03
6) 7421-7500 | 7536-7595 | 1.05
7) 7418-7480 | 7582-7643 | 1.02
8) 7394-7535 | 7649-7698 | 0.98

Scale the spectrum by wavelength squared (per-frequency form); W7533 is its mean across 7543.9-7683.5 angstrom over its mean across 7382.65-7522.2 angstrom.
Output 1.02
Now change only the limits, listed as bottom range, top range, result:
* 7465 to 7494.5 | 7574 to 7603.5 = 1.07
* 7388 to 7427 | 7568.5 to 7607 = 1.05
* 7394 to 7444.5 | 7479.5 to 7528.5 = 1.01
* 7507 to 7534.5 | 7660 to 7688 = 0.97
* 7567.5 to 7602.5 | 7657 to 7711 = 0.96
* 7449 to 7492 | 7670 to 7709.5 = 0.99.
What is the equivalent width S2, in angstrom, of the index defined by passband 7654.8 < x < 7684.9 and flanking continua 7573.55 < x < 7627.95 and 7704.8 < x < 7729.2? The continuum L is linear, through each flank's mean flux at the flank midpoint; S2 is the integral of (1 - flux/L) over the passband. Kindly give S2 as 0.9 angstrom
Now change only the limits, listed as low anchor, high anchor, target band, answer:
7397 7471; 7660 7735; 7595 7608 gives 0.1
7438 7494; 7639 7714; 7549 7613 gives -2.8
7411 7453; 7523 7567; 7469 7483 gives 0.3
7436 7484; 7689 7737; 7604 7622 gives -0.5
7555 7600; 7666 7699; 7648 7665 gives 0.1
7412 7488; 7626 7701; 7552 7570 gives -0.5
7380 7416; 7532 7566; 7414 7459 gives 0.2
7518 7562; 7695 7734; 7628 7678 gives 1.5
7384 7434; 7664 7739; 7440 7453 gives 0.7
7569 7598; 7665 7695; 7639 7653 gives 0.1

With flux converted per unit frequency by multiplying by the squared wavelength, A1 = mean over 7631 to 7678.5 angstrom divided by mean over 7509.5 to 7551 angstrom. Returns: 0.96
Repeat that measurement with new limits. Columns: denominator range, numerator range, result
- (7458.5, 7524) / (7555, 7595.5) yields 1.04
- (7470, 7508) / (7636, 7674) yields 1.01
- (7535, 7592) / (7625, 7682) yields 0.95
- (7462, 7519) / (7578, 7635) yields 1.02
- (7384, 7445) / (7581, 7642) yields 1.03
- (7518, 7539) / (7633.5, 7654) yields 0.98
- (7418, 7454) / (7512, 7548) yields 1.05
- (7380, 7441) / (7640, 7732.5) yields 1.01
